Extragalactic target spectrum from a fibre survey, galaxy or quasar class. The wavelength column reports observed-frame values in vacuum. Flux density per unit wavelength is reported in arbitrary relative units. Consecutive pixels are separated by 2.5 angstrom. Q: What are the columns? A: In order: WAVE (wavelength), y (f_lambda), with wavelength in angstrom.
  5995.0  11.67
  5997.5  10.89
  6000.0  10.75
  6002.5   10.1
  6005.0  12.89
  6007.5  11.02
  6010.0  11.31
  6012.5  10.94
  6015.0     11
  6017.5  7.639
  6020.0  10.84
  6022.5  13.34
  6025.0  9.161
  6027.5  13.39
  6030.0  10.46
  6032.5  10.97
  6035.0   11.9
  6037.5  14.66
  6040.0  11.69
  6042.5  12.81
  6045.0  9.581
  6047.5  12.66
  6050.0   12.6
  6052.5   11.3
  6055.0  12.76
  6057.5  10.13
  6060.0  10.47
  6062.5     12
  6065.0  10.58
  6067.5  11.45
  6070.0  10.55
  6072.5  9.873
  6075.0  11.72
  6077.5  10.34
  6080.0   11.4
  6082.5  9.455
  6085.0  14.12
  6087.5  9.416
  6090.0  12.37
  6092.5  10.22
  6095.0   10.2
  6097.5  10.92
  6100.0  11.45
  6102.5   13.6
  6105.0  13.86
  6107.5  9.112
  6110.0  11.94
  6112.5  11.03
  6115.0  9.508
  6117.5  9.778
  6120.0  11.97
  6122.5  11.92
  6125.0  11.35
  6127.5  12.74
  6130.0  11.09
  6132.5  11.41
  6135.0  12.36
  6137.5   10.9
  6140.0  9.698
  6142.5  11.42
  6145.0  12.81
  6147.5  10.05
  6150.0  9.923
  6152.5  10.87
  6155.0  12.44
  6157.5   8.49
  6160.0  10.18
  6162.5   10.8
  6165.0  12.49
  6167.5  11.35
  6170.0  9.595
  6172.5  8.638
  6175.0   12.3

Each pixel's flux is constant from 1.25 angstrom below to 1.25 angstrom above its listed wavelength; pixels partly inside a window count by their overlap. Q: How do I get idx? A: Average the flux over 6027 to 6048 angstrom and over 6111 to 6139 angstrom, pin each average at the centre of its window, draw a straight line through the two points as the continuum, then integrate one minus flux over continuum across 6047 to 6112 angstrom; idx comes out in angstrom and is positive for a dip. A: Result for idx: 1.7 angstrom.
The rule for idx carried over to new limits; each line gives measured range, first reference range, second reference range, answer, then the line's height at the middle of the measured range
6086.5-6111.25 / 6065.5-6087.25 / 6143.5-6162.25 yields -0.9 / 10.9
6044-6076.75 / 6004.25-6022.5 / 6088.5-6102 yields -0.5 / 11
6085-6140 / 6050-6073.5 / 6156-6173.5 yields -3.2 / 10.7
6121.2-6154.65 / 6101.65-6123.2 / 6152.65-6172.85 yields -1.0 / 11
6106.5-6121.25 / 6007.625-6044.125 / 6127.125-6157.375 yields 0.8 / 11.2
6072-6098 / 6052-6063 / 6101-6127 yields 1.0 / 11.4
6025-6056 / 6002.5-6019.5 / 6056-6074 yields -3.4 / 10.8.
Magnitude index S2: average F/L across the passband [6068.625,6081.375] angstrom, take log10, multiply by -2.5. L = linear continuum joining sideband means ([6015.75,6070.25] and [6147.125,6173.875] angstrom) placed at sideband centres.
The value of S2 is 0.04 mag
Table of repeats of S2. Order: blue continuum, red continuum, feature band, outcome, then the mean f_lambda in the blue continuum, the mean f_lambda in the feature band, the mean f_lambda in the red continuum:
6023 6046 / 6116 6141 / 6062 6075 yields 0.06 mag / 11.7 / 10.9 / 11.3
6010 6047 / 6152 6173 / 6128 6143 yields -0.05 mag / 11.3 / 11.2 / 10.6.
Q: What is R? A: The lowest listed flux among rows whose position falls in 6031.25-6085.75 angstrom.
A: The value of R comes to 9.455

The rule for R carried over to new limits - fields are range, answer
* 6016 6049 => 7.639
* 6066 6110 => 9.112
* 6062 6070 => 10.55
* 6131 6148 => 9.698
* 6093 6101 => 10.2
